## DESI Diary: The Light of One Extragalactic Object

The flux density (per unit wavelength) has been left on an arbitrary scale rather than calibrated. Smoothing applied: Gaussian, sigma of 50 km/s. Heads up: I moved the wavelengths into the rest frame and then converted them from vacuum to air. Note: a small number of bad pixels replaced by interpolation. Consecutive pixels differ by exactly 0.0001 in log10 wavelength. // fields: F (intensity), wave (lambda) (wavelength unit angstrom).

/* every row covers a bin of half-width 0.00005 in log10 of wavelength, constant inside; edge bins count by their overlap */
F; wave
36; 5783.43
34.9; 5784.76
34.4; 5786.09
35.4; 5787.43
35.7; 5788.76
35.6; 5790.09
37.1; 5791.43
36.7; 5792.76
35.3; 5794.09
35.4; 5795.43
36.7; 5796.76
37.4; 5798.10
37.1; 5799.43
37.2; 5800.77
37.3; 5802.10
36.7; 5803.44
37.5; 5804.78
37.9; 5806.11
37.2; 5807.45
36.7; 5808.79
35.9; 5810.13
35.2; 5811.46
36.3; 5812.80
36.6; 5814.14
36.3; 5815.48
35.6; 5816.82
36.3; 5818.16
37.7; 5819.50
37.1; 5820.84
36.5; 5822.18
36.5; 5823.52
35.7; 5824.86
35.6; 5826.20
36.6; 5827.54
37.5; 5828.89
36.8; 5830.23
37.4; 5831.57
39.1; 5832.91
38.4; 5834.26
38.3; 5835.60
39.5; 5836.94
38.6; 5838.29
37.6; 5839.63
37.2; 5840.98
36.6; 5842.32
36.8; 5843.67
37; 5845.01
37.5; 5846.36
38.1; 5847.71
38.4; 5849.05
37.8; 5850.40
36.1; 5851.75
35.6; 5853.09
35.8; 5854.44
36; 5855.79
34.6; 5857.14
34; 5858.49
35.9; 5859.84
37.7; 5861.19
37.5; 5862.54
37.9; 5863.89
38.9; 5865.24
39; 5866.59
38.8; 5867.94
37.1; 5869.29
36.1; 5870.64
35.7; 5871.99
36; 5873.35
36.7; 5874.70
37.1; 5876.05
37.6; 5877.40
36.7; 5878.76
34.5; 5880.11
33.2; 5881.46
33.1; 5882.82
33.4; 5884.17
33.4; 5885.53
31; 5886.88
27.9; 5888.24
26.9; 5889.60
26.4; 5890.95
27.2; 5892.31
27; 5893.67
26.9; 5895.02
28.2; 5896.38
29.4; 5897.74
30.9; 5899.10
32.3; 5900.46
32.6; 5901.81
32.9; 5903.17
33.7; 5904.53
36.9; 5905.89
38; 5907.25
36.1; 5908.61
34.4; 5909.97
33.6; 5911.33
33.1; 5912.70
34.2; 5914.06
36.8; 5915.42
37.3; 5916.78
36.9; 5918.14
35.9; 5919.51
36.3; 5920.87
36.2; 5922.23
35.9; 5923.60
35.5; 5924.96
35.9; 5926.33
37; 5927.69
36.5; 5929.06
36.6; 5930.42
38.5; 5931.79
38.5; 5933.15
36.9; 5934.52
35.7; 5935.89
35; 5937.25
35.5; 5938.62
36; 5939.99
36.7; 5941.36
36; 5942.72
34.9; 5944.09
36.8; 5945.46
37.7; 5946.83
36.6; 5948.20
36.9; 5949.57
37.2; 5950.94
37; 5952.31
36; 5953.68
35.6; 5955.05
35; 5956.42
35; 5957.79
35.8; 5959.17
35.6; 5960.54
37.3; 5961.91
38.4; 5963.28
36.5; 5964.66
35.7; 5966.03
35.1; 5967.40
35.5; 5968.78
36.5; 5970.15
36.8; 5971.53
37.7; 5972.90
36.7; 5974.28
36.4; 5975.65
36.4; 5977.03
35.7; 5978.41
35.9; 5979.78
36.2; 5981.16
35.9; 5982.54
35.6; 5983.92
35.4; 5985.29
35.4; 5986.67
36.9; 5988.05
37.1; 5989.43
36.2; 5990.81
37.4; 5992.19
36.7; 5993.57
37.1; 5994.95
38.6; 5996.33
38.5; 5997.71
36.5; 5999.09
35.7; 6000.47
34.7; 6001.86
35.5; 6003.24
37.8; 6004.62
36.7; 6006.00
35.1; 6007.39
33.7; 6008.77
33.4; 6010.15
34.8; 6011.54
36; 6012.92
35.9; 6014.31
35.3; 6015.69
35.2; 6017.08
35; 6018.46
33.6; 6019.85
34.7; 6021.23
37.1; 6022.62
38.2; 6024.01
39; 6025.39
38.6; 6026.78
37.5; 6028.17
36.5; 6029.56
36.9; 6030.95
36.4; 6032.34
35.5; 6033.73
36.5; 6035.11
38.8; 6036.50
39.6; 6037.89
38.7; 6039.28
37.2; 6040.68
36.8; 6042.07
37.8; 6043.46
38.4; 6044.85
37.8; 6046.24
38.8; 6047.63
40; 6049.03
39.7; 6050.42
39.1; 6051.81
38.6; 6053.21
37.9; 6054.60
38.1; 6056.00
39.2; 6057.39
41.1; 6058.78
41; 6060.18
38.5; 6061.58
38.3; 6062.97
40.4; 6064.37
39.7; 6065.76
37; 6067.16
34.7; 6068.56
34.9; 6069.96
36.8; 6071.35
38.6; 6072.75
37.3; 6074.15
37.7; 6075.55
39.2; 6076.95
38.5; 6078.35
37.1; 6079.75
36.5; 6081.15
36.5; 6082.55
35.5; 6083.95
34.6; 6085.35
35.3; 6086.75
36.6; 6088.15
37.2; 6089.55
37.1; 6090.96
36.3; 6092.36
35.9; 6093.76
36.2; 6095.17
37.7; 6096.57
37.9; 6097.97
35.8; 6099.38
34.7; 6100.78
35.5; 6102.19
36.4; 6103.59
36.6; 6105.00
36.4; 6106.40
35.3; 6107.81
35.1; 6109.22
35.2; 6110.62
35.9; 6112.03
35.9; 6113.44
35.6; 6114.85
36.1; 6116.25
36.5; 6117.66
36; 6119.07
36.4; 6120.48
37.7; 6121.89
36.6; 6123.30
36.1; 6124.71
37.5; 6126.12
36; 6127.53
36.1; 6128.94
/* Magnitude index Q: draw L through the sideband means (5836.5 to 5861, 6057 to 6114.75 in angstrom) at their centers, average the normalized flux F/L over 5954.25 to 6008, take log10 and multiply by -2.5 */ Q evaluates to 0.02 mag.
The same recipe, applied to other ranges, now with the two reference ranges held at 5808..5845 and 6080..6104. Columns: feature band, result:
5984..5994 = 0.004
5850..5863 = 0.026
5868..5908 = 0.125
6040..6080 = -0.057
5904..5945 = 0.020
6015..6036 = 0.000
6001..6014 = 0.036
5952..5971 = 0.016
